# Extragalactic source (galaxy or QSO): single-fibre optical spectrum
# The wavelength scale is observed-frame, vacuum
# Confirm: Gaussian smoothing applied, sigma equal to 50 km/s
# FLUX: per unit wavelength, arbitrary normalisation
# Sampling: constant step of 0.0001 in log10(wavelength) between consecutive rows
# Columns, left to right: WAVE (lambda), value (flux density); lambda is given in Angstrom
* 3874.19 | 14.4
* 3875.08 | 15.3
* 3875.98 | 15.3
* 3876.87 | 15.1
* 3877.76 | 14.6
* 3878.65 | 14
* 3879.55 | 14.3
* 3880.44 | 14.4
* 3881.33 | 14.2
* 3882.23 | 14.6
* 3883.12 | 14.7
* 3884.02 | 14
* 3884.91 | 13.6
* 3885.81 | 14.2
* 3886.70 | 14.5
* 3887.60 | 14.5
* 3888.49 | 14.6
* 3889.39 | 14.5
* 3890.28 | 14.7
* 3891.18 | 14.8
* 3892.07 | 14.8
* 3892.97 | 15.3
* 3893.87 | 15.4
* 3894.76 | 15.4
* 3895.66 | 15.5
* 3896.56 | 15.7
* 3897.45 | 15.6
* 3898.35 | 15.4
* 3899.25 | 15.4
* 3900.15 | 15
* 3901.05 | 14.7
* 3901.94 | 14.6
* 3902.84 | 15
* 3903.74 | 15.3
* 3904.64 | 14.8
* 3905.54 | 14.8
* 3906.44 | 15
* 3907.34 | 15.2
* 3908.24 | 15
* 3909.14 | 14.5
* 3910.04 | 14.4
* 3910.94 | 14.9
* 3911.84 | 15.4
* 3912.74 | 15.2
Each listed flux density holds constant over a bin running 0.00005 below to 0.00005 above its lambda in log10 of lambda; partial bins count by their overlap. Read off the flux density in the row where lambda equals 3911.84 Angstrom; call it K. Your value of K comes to 15.4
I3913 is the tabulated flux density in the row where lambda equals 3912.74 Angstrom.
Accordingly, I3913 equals 15.2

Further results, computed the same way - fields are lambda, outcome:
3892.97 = 15.3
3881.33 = 14.2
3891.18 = 14.8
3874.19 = 14.4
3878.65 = 14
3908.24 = 15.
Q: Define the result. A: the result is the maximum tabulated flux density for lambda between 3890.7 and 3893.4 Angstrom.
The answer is 15.3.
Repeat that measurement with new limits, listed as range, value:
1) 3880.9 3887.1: 14.7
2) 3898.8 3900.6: 15.4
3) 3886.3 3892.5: 14.8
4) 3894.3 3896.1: 15.5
